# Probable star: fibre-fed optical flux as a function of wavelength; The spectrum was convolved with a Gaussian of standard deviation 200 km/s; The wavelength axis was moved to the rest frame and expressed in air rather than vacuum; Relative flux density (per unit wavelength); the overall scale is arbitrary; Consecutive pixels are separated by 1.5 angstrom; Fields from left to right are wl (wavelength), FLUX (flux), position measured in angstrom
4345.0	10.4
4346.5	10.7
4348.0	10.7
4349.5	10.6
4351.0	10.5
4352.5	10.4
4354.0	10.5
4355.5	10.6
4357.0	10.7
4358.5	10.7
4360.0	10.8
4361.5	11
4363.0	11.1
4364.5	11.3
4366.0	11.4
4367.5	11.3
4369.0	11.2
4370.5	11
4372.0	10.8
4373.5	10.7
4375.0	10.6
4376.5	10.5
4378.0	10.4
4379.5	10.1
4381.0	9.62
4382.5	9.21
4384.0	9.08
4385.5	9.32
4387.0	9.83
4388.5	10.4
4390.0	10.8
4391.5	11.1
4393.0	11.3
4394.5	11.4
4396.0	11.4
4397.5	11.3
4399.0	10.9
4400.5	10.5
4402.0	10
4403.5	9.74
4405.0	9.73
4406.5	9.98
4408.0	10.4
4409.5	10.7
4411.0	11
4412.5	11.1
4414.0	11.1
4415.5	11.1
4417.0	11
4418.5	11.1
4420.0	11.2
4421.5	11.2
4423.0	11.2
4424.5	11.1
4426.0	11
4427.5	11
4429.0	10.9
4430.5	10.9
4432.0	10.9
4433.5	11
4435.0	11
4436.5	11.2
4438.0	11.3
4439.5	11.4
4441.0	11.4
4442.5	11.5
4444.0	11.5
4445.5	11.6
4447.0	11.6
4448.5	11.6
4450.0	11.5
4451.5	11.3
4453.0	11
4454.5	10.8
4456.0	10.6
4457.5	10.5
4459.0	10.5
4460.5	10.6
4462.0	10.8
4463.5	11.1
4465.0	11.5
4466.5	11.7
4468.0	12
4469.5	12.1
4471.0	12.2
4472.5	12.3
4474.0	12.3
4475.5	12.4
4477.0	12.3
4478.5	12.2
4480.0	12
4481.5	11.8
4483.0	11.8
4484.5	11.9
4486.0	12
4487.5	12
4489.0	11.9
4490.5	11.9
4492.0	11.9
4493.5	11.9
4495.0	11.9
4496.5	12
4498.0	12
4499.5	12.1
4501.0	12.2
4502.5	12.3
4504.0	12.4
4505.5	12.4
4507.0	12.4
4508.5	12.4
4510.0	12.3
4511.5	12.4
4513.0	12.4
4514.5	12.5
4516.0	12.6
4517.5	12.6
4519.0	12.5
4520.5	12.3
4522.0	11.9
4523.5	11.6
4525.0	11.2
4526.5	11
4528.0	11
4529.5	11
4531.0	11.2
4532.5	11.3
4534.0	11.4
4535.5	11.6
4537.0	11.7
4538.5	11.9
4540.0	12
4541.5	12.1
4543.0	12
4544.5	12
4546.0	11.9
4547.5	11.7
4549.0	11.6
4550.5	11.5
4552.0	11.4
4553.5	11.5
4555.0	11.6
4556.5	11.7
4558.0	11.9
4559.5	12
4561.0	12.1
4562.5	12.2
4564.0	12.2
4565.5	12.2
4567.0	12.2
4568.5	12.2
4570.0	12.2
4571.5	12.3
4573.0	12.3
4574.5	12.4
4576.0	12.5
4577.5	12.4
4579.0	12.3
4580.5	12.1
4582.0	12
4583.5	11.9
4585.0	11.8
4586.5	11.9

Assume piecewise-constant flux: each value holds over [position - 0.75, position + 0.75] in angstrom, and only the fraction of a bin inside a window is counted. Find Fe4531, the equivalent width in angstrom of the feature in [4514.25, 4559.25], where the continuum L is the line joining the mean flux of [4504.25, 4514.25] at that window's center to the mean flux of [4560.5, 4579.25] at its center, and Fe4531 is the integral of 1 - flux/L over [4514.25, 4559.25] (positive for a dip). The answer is 2.2 angstrom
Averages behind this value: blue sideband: 12.4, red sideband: 12.3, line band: 11.7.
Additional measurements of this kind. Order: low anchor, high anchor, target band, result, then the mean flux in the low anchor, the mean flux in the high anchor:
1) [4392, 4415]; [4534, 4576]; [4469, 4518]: -3.1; 10.7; 11.9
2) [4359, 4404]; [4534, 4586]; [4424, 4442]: -0.2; 10.6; 12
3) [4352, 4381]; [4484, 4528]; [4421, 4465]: 1.4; 10.8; 12.1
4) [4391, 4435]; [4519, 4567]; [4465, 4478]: -1.0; 10.9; 11.7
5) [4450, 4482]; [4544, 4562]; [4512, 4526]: -0.6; 11.5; 11.7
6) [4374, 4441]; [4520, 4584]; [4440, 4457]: -0.4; 10.7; 11.8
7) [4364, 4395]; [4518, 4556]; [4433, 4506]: -3.2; 10.5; 11.6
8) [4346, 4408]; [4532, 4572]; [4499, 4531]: -1.3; 10.6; 11.9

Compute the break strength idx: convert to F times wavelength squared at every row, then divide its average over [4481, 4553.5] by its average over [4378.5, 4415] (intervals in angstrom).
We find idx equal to 1.2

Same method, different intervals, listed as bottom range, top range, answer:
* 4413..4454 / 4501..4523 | 1.14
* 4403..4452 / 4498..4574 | 1.14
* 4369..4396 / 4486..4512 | 1.23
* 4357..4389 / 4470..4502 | 1.21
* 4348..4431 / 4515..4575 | 1.19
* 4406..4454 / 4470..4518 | 1.13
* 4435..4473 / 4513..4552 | 1.08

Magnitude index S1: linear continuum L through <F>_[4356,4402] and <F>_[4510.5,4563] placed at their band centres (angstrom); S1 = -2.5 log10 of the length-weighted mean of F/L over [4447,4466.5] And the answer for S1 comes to 0.02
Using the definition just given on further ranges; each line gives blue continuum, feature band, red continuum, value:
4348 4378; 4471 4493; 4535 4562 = -0.06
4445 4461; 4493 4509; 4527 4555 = -0.08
